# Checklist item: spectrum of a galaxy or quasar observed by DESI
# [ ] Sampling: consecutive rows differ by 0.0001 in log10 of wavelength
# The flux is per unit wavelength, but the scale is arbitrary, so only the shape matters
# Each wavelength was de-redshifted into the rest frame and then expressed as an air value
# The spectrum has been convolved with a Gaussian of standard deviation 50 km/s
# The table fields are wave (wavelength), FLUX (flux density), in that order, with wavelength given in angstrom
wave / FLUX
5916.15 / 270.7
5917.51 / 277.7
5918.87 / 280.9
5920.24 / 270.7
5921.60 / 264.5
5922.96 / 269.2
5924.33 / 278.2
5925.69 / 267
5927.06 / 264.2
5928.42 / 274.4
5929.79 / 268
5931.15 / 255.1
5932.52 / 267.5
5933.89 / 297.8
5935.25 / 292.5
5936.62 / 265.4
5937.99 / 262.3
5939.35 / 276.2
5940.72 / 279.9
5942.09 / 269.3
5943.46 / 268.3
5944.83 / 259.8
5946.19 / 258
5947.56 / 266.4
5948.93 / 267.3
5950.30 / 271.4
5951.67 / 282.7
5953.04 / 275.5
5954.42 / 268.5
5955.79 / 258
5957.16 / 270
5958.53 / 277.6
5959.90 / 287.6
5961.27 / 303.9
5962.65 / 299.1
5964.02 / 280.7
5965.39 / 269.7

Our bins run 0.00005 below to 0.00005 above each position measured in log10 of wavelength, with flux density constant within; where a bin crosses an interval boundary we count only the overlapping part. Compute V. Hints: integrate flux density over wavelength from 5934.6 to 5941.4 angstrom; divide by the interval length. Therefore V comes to 275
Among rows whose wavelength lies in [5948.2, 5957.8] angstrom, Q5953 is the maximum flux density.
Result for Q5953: 282.7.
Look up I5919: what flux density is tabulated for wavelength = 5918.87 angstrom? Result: 280.9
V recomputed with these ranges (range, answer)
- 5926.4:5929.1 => 270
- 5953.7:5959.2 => 268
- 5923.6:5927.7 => 269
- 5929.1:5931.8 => 262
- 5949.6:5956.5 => 271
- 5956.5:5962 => 285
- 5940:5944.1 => 272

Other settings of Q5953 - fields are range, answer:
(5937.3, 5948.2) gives 279.9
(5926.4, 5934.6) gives 297.8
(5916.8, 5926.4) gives 280.9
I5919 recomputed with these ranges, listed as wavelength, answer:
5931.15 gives 255.1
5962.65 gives 299.1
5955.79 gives 258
